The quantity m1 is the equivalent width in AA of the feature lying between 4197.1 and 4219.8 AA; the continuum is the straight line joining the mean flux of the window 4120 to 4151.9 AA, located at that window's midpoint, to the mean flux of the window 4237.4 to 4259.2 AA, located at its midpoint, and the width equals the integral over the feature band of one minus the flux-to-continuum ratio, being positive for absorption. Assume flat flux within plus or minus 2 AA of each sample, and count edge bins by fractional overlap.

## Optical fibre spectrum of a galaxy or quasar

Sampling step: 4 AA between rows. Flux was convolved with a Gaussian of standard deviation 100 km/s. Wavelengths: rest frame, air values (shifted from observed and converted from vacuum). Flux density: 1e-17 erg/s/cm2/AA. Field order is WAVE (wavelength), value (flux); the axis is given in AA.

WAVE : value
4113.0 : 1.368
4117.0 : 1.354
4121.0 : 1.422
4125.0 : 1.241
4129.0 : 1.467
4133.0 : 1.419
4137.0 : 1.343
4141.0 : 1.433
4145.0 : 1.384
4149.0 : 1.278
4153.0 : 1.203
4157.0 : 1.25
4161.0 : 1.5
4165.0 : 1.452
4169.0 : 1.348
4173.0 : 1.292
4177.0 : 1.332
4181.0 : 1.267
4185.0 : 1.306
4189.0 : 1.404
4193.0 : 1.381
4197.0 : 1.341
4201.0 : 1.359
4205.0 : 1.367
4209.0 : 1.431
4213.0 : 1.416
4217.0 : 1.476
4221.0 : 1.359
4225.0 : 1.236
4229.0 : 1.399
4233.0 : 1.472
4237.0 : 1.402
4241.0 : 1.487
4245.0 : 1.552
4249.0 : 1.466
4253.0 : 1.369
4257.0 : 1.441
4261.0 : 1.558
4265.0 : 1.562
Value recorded 0.4 AA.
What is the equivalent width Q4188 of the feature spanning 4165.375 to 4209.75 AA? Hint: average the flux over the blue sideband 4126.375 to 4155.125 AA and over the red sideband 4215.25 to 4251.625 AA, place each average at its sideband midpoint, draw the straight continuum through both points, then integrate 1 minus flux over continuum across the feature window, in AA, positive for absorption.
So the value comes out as 1.4 AA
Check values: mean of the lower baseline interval 1.36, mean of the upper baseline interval 1.43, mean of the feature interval 1.35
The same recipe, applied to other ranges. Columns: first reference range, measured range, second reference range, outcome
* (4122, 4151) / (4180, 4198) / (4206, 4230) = 0.46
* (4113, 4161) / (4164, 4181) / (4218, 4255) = 0.44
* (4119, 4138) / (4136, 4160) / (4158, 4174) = 1.15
